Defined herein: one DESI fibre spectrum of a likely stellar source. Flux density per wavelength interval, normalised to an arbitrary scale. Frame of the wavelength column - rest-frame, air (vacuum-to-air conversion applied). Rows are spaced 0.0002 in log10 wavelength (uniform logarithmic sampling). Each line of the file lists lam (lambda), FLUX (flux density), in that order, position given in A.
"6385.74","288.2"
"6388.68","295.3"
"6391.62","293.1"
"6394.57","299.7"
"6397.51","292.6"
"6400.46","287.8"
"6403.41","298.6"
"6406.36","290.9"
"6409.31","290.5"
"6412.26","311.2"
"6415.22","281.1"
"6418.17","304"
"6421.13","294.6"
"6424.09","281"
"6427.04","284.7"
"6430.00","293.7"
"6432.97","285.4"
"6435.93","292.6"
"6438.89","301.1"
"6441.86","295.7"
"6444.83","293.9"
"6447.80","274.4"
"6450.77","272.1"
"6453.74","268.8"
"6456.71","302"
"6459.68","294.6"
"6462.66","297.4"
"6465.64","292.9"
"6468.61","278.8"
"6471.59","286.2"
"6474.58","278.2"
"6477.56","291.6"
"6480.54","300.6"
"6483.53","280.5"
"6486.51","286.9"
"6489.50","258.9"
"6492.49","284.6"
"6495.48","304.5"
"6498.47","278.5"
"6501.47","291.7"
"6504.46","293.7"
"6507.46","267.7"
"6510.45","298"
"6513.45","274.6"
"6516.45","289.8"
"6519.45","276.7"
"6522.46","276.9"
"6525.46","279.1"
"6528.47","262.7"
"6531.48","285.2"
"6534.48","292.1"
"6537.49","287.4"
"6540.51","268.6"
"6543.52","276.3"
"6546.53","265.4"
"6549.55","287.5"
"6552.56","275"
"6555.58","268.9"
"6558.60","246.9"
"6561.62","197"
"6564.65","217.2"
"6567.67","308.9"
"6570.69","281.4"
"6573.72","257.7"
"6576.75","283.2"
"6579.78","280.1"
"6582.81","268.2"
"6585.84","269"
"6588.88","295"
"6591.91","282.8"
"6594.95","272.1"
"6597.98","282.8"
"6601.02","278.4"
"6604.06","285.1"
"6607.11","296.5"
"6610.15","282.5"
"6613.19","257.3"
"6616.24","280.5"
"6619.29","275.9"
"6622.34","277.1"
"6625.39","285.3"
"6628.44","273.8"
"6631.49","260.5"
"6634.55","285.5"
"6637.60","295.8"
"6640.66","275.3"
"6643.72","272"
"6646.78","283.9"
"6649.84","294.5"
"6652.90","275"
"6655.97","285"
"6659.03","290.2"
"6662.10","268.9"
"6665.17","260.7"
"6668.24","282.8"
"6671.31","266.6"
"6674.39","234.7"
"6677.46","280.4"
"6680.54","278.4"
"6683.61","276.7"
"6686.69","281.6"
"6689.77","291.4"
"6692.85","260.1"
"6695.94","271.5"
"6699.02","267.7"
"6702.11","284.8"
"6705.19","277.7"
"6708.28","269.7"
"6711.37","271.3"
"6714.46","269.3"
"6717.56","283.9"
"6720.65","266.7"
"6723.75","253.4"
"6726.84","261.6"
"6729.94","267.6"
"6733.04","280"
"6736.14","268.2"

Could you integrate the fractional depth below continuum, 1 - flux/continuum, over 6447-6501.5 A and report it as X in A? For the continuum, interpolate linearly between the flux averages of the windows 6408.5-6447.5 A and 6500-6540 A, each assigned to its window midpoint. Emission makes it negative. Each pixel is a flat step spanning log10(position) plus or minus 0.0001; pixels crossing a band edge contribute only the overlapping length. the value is 0.38 A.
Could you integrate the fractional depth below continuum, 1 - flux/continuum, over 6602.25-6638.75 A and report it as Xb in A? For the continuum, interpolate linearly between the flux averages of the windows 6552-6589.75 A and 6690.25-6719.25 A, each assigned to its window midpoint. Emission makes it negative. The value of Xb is -1.6 A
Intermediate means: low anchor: 264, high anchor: 274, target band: 279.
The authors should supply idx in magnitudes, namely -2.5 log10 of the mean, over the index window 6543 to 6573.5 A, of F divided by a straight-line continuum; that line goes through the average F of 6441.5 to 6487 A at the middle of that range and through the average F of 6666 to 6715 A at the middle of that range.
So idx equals 0.08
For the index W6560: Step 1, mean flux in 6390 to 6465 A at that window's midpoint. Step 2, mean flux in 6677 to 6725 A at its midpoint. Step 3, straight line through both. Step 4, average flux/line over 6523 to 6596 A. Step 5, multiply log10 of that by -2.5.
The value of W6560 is 0.05 mag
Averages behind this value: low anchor 291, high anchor 274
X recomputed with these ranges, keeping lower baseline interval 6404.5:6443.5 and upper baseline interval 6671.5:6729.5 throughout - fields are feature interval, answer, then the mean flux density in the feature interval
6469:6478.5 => 0.15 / 284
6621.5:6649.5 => -0.34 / 280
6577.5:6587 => 0.23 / 273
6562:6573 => 0.80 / 261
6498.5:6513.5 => 0.04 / 286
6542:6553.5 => 0.28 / 276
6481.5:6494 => 0.39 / 279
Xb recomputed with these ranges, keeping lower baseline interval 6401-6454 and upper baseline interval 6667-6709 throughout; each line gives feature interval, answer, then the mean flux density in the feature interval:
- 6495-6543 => 0.3 A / 282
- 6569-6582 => 0.2 A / 276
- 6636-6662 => -0.7 A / 283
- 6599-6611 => -0.3 A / 286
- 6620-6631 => 0.0 A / 277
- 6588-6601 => -0.1 A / 282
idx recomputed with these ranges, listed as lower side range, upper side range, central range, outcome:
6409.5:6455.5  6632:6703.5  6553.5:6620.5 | 0.037 mag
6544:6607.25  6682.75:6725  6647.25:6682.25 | -0.008 mag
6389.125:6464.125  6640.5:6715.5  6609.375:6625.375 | 0.014 mag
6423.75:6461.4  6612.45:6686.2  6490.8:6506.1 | -0.020 mag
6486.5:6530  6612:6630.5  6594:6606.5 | -0.020 mag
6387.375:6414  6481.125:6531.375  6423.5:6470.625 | 0.005 mag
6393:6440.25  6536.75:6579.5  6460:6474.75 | -0.018 mag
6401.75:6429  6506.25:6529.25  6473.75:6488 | -0.016 mag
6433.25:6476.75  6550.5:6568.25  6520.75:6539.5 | -0.077 mag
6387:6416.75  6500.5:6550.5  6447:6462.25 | 0.017 mag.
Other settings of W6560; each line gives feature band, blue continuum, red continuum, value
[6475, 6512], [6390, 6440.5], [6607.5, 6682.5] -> 0.004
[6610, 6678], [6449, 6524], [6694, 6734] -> -0.001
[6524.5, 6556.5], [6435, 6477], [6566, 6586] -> 0.016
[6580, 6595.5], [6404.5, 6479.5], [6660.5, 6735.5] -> 0.004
